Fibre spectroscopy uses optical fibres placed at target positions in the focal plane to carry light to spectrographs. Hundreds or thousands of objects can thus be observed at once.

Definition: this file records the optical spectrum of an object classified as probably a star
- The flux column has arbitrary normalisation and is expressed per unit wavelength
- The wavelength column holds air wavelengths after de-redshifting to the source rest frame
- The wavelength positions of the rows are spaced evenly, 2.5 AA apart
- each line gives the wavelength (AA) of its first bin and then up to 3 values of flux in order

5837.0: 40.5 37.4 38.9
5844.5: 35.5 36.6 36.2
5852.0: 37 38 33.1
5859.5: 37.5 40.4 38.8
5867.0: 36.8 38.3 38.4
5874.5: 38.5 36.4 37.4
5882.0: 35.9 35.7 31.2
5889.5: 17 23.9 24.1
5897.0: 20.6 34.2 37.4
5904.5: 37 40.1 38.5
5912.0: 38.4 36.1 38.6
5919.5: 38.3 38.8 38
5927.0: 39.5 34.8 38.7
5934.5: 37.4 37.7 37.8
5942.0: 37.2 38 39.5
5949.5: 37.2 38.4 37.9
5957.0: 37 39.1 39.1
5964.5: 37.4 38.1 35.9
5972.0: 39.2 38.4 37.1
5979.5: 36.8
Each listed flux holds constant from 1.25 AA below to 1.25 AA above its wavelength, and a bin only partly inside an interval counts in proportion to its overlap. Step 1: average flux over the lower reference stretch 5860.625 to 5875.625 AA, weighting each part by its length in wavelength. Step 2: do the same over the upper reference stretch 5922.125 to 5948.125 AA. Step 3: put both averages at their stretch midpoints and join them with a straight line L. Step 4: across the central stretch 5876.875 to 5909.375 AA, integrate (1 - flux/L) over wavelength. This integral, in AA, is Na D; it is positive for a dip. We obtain 5.6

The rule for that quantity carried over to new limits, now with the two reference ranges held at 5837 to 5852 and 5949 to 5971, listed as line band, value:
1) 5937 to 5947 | -0.04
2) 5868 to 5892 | 2.32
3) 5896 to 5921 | 0.97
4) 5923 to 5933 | -0.02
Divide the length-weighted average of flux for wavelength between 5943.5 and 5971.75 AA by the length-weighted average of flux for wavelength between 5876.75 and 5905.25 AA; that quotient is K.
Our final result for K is 1.2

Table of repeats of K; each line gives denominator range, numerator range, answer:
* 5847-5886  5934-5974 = 1.02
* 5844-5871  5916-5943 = 1.02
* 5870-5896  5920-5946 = 1.18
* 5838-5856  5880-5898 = 0.74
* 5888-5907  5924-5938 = 1.32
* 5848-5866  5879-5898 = 0.75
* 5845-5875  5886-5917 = 0.85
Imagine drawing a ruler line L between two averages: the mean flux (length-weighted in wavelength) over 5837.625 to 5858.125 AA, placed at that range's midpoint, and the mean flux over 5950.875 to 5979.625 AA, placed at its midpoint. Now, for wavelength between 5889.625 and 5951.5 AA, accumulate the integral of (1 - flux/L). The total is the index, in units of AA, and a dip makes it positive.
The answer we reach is 3.1 AA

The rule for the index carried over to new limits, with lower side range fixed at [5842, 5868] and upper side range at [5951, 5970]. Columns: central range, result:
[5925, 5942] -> 0.0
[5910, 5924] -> -0.2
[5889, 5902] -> 4.1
